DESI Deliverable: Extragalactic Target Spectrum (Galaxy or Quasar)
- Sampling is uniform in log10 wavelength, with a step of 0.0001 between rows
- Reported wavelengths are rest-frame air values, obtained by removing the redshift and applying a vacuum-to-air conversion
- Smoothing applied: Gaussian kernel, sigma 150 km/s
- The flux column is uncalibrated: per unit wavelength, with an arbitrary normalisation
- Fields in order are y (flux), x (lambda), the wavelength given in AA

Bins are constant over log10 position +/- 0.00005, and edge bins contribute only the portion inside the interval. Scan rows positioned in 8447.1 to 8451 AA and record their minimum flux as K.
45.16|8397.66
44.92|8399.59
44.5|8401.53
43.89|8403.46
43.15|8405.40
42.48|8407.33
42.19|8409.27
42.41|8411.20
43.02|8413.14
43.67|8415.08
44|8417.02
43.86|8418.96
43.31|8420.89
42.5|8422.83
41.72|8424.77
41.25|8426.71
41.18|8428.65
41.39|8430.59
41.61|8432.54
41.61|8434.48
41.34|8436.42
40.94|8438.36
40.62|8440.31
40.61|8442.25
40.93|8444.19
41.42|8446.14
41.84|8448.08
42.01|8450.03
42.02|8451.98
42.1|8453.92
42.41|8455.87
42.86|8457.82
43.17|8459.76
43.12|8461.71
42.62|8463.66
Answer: 41.84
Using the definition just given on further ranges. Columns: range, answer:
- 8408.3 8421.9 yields 42.19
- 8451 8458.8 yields 42.02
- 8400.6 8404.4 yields 43.89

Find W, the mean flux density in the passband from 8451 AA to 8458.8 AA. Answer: 42.4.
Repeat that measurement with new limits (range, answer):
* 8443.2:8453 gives 41.7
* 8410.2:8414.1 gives 42.7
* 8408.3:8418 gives 43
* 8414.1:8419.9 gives 43.8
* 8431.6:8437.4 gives 41.6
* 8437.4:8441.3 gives 40.7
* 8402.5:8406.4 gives 43.5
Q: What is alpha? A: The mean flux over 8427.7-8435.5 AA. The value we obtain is 41.4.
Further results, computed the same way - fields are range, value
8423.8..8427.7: 41.5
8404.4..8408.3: 42.8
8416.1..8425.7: 43.1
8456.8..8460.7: 43.1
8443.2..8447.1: 41.2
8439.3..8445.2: 40.7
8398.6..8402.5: 44.7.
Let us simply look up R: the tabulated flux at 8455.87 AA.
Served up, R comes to 42.41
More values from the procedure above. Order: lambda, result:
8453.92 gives 42.1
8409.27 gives 42.19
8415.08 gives 43.67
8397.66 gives 45.16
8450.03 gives 42.01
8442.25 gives 40.61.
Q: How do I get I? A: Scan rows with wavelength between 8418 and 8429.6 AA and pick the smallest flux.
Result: 41.18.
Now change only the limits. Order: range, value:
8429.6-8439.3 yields 40.94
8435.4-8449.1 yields 40.61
